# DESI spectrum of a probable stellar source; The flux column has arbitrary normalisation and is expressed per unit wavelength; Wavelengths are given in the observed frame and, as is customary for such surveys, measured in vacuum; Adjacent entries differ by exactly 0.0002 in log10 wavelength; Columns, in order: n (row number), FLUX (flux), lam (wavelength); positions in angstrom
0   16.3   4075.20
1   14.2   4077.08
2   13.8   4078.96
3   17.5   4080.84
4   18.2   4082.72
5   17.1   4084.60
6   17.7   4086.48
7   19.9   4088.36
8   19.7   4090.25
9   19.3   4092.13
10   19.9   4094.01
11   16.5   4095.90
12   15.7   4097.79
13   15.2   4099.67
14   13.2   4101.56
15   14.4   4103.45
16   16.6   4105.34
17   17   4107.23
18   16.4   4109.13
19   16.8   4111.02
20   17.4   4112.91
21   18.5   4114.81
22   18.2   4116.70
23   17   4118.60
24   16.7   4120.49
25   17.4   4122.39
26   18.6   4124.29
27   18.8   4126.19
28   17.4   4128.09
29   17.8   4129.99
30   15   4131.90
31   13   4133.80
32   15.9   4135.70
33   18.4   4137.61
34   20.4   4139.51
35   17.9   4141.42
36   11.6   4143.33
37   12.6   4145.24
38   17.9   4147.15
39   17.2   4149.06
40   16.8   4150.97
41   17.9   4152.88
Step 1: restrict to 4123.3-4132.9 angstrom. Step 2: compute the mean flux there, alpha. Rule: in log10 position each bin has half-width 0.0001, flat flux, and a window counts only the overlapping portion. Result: 17.5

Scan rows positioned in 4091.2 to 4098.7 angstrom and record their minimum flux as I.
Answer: 15.7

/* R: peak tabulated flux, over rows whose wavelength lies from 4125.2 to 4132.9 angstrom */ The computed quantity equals 18.8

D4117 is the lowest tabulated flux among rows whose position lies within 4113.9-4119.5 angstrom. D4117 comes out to 17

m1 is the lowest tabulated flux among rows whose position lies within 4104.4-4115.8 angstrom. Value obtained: 16.4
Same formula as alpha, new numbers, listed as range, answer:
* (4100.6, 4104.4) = 13.8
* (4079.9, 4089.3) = 18.1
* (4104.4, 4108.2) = 16.8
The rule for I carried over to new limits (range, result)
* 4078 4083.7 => 13.8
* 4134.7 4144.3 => 11.6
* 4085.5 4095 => 17.7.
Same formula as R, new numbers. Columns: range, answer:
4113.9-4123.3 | 18.5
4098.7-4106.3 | 16.6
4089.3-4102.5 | 19.9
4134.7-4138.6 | 18.4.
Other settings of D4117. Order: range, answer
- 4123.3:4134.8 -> 13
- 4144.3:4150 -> 12.6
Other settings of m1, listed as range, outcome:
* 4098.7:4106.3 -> 13.2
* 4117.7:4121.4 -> 16.7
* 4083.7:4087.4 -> 17.1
